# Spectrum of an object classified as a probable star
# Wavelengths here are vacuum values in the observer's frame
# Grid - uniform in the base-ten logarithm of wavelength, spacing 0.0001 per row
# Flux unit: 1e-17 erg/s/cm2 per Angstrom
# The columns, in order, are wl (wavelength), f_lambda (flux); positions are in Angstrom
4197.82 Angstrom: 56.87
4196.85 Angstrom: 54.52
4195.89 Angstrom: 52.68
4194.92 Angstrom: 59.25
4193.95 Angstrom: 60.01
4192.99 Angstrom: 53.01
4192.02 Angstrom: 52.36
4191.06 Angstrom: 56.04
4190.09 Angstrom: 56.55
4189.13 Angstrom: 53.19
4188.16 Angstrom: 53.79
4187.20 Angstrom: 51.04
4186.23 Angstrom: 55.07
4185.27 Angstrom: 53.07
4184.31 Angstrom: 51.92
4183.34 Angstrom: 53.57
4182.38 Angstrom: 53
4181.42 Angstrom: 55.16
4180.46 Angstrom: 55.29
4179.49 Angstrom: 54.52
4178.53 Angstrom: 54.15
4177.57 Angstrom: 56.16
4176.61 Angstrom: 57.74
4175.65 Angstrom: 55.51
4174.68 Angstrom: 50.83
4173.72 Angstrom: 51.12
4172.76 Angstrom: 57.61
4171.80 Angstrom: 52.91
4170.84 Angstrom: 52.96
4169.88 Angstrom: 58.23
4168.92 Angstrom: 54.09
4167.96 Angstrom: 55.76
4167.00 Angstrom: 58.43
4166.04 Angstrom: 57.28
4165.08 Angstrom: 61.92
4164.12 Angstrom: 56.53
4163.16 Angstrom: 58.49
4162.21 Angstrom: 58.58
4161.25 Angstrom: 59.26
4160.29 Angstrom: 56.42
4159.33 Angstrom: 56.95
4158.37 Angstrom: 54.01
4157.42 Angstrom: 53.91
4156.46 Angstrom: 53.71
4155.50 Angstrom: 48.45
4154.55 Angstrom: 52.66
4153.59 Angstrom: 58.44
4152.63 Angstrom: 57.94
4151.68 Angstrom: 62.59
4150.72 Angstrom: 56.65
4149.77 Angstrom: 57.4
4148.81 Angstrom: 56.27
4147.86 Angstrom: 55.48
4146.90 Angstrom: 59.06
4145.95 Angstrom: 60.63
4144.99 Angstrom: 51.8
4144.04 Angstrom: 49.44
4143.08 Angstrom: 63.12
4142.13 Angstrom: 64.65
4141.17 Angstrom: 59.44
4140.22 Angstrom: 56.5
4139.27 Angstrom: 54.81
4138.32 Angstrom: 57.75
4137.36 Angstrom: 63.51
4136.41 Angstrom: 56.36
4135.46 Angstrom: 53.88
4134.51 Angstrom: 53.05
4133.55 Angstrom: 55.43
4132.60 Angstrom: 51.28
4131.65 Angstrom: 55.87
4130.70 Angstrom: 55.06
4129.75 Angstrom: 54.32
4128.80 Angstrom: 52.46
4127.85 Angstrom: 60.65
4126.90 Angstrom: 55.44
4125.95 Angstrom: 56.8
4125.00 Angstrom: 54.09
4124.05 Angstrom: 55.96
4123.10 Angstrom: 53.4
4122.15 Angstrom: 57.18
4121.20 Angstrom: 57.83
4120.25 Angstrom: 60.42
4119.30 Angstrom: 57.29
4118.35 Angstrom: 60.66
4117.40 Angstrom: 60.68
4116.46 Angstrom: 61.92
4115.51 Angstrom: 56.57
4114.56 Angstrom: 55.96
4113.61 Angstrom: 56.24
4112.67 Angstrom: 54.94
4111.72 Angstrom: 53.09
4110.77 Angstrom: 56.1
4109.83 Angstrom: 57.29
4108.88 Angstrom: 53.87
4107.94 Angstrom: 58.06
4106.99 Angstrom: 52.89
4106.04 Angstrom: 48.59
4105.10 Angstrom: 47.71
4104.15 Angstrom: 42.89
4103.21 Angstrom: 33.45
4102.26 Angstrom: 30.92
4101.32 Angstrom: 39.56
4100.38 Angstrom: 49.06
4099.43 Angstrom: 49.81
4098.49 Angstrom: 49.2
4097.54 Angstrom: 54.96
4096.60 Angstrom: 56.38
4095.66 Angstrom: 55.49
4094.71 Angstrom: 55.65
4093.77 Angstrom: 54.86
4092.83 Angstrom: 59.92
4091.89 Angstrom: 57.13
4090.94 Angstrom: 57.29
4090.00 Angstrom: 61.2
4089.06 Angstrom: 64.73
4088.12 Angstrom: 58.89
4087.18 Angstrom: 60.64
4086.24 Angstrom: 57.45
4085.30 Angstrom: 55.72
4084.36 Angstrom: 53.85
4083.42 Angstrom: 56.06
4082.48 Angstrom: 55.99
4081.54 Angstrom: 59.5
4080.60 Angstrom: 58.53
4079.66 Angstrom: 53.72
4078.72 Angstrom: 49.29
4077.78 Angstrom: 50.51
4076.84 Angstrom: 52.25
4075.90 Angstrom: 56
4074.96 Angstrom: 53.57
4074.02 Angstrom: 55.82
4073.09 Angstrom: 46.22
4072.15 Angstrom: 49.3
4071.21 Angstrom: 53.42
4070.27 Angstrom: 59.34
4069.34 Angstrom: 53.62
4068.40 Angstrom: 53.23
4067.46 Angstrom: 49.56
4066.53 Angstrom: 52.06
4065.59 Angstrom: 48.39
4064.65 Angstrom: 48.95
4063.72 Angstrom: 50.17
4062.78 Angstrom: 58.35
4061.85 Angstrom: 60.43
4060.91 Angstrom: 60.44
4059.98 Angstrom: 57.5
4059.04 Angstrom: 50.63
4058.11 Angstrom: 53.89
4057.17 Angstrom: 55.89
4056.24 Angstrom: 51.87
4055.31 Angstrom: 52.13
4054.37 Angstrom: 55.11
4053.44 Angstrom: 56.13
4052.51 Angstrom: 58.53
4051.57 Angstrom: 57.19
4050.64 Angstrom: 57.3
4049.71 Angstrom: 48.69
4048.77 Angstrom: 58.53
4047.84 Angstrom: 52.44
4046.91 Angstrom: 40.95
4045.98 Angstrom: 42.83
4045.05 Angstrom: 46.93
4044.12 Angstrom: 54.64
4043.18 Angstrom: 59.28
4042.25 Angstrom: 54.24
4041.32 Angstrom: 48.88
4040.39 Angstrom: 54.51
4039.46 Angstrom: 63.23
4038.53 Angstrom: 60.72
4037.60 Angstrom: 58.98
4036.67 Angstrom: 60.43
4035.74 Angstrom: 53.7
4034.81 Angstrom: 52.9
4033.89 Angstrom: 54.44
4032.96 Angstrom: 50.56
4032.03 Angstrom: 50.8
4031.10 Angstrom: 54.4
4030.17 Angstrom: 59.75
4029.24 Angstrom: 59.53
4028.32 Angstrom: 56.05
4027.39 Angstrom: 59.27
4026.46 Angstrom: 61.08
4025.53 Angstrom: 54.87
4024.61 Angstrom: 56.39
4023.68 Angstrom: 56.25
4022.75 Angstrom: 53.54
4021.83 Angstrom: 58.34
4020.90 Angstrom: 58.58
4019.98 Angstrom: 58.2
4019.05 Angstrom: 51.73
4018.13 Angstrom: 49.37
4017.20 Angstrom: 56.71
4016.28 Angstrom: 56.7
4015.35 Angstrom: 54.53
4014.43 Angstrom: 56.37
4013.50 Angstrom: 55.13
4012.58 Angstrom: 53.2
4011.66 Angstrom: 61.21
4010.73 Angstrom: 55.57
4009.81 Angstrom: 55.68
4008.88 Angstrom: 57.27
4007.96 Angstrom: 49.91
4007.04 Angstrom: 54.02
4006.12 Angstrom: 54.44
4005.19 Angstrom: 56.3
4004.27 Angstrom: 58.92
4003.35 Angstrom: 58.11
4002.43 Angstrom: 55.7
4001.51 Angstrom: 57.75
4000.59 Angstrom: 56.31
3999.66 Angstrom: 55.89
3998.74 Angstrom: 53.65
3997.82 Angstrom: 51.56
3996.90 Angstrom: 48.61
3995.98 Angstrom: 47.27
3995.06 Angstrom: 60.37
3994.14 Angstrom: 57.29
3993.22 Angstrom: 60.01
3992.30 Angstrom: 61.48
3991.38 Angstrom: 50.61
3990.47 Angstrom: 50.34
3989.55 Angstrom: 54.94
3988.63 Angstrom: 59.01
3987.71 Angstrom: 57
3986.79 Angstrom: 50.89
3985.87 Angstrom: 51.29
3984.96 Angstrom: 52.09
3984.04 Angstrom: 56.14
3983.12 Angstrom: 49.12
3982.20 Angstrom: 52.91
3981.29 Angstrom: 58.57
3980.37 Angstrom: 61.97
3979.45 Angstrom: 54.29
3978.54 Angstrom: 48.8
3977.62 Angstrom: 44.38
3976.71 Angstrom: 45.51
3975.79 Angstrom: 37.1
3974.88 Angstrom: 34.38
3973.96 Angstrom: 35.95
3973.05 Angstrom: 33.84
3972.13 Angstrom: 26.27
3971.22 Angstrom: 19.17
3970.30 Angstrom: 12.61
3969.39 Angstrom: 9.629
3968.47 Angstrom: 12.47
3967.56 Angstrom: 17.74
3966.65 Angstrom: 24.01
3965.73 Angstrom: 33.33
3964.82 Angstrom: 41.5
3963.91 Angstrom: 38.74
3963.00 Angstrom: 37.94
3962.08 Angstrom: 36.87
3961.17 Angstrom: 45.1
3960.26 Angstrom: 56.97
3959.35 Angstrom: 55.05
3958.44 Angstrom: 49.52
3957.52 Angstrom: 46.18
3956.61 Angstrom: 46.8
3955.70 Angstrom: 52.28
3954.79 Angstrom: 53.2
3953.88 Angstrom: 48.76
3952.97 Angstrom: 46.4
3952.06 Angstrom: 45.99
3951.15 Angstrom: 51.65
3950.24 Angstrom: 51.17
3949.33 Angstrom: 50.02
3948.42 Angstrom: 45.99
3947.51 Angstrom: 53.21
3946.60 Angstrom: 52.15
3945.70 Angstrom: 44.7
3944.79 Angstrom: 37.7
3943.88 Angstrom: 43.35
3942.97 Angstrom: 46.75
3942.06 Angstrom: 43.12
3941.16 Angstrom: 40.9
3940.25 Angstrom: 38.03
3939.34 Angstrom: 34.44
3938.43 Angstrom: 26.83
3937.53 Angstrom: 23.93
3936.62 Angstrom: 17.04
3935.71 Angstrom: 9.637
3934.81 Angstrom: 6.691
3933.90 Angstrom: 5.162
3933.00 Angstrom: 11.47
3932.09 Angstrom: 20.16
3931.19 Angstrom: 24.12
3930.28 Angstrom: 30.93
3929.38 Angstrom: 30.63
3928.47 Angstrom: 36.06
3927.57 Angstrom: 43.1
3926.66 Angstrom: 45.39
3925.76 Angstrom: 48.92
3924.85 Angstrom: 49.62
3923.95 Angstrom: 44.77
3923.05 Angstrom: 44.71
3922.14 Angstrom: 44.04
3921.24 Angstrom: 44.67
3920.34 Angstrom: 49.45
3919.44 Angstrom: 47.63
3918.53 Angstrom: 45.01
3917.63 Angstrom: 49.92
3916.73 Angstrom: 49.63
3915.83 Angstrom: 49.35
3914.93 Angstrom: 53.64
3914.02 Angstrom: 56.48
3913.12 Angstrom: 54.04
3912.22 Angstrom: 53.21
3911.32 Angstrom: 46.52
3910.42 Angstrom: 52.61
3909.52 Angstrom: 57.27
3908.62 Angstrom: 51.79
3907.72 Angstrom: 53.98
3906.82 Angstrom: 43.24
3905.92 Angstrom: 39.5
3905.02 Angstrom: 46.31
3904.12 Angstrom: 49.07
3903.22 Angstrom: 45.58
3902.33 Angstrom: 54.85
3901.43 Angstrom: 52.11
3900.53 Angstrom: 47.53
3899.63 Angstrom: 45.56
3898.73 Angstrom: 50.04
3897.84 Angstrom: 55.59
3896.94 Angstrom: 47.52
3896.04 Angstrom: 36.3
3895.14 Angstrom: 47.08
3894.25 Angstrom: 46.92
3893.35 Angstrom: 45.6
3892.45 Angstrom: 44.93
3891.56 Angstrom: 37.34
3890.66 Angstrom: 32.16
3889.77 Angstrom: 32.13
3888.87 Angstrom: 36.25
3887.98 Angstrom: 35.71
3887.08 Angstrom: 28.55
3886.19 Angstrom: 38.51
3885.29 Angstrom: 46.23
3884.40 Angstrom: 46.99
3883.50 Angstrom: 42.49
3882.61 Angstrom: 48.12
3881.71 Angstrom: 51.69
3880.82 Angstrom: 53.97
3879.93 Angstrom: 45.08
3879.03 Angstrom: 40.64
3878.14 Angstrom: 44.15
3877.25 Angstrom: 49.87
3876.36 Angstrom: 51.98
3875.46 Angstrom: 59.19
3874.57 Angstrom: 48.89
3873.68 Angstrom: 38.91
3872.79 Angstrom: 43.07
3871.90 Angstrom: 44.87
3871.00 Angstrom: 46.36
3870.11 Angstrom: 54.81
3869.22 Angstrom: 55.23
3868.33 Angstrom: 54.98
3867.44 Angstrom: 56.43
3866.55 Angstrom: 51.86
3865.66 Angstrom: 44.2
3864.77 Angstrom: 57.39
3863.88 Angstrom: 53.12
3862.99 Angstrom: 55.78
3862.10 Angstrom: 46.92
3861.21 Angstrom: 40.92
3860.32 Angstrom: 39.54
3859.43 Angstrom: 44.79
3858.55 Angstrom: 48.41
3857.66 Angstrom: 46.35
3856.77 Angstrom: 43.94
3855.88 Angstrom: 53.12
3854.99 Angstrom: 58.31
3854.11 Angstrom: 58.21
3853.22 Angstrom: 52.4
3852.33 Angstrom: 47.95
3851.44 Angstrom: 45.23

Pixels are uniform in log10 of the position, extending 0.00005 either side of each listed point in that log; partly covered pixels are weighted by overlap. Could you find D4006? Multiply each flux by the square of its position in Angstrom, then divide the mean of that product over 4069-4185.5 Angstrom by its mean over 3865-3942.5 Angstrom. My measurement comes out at 1.44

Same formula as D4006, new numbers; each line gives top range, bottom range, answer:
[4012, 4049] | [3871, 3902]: 1.32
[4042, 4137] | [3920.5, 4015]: 1.30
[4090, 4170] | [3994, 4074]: 1.06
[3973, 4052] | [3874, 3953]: 1.33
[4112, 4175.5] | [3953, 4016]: 1.28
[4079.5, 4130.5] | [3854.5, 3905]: 1.31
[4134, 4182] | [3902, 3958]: 1.49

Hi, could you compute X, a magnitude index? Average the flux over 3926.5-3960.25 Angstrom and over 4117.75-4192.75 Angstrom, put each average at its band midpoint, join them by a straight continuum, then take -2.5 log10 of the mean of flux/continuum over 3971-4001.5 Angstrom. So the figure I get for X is -0.19 mag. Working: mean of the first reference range 38.3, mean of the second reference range 55.9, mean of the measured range 50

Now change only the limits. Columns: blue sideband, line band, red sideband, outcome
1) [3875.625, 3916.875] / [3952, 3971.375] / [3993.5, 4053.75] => 0.32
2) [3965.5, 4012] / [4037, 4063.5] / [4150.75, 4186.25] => -0.09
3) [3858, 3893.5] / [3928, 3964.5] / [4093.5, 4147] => 0.25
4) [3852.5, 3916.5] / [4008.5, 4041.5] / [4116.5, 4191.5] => -0.08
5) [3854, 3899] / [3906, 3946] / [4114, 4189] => 0.21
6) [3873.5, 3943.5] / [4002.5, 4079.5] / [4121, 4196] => -0.11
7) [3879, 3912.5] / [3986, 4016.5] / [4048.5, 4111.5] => -0.11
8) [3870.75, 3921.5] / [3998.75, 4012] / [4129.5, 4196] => -0.12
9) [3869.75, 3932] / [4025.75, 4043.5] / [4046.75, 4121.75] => -0.09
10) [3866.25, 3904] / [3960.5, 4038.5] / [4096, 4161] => 0.01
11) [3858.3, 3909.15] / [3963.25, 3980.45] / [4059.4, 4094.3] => 0.47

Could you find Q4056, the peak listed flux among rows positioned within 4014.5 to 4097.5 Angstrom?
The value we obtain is 64.73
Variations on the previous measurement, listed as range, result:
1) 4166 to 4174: 58.43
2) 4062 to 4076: 59.34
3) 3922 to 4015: 61.97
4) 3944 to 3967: 56.97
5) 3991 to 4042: 63.23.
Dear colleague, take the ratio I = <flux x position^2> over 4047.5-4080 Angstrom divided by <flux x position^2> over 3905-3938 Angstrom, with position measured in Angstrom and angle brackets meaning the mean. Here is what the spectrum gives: 1.45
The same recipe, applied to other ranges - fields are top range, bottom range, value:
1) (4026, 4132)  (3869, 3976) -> 1.42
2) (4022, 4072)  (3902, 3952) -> 1.39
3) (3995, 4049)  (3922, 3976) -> 1.56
